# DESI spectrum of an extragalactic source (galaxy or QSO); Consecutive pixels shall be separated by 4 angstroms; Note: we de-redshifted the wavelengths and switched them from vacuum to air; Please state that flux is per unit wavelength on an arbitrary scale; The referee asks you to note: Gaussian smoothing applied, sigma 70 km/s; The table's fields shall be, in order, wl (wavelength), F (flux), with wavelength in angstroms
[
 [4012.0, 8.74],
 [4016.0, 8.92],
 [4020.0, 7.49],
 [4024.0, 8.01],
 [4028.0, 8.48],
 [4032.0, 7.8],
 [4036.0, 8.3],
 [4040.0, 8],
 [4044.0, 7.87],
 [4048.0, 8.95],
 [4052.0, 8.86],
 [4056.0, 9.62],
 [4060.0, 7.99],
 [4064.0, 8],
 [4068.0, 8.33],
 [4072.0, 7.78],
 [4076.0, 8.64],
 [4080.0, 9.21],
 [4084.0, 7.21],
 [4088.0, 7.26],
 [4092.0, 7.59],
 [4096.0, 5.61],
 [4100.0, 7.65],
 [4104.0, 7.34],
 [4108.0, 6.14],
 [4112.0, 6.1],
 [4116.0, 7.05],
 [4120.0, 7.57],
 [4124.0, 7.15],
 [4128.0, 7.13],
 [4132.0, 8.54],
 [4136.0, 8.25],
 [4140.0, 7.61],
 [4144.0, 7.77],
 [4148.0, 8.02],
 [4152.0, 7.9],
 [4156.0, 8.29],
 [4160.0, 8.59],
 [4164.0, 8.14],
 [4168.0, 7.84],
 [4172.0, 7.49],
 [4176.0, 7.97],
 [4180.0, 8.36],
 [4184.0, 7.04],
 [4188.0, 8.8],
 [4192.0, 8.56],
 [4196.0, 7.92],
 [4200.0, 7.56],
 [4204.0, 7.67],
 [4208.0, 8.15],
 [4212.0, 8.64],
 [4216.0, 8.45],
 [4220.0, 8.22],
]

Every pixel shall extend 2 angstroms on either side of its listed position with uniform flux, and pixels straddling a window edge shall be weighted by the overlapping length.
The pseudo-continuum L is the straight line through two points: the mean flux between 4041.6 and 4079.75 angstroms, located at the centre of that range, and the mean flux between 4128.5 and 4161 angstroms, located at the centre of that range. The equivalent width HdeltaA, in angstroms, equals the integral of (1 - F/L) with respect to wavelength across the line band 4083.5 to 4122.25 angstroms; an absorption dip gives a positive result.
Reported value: 6.2 angstroms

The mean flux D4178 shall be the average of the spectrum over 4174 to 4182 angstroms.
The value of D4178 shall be 8.16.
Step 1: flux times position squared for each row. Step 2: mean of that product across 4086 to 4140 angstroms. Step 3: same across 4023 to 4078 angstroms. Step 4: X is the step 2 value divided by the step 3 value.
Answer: 0.89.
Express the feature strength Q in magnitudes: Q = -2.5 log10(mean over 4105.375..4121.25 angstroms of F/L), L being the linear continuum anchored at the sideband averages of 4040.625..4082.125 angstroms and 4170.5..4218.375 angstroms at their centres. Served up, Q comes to 0.24 mag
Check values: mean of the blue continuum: 8.5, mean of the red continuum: 8.06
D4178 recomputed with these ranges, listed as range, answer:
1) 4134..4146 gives 7.88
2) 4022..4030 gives 8.25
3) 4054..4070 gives 8.48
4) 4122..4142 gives 7.74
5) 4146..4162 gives 8.2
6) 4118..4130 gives 7.28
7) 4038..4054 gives 8.42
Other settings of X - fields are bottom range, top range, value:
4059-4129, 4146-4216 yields 1.13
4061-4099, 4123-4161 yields 1.06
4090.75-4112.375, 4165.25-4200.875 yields 1.23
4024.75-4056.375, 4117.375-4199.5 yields 1.00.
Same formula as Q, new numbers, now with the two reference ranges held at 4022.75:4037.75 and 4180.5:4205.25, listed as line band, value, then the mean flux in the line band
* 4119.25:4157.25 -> 0.03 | 7.82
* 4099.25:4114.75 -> 0.19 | 6.75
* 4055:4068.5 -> -0.04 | 8.42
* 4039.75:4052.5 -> -0.04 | 8.43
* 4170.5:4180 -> 0.01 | 7.88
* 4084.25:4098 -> 0.18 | 6.87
